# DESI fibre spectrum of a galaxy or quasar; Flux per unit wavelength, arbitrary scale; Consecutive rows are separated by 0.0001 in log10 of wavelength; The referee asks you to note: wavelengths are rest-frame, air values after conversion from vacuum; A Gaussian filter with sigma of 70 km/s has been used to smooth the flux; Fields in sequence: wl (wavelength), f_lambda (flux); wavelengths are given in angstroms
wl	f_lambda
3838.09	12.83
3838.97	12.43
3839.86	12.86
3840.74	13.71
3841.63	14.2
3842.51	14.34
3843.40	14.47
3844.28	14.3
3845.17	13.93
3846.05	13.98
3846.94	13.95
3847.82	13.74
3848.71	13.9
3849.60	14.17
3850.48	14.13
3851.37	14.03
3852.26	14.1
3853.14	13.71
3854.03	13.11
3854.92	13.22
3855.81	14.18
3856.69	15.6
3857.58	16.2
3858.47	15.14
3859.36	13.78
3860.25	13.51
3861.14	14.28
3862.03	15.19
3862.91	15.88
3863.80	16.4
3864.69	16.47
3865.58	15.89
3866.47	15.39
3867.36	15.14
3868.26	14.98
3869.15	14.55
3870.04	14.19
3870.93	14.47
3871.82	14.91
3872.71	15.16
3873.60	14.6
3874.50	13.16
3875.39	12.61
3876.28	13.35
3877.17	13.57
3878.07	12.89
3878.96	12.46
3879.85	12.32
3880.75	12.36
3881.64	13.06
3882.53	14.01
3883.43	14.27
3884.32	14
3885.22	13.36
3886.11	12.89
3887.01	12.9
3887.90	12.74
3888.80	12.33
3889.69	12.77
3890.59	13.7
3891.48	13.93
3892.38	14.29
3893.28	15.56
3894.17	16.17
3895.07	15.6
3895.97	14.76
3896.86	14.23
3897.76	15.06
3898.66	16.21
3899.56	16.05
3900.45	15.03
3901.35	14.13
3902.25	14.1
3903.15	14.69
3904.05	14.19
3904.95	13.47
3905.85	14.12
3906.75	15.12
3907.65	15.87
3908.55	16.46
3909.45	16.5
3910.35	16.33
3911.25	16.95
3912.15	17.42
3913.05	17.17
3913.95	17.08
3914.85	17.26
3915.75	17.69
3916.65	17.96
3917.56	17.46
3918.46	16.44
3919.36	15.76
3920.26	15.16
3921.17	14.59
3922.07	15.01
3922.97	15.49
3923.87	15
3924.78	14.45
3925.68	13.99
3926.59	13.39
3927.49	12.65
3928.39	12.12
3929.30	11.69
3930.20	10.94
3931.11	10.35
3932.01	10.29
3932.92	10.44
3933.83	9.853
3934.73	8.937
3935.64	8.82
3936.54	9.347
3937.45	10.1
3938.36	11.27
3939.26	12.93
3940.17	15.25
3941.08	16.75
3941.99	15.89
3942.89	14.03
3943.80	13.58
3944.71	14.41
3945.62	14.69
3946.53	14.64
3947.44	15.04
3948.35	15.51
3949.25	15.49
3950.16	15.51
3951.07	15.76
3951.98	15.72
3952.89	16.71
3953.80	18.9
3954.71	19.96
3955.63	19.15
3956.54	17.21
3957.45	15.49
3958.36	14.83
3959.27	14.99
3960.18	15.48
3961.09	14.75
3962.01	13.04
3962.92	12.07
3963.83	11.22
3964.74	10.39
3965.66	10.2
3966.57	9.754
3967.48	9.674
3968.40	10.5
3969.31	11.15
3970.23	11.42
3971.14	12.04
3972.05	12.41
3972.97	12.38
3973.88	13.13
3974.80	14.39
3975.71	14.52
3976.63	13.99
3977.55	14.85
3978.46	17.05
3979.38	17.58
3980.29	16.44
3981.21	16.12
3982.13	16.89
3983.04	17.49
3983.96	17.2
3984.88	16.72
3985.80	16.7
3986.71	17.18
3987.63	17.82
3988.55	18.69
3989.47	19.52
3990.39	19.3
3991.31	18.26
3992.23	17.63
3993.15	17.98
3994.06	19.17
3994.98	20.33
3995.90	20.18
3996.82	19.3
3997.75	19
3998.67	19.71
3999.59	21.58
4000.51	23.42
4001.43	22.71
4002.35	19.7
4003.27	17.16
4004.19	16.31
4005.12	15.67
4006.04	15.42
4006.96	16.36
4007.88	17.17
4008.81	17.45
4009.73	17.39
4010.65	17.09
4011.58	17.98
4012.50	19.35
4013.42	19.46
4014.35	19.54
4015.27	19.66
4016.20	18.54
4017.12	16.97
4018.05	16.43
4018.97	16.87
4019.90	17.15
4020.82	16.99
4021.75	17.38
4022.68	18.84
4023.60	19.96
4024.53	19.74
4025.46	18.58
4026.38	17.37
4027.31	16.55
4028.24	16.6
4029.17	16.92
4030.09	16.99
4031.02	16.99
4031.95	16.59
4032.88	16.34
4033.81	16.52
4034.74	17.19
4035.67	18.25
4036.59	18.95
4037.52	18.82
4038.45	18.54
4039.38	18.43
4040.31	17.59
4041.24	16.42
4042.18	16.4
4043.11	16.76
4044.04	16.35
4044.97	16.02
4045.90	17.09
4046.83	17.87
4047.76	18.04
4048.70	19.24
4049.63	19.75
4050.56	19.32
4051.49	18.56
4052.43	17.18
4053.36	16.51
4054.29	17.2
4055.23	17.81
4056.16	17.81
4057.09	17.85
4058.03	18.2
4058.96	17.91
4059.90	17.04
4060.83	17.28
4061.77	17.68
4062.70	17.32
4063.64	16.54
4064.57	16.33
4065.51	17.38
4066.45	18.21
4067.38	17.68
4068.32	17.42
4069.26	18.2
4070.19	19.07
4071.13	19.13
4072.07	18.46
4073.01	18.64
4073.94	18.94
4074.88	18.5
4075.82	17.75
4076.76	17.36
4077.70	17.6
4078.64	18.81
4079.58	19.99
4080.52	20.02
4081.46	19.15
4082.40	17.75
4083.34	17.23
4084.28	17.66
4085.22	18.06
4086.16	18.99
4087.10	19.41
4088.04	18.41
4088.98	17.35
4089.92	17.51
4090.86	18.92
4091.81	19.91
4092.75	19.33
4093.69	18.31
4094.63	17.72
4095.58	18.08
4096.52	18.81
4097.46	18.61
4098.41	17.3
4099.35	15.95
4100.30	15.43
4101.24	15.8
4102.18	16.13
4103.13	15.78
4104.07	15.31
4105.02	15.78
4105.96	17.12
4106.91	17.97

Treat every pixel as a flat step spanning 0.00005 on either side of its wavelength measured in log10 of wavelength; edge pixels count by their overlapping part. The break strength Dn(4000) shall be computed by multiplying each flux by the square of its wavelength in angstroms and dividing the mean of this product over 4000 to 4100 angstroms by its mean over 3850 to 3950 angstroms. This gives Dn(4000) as 1.4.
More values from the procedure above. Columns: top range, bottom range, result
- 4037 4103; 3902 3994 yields 1.29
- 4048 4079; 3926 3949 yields 1.52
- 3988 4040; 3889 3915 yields 1.26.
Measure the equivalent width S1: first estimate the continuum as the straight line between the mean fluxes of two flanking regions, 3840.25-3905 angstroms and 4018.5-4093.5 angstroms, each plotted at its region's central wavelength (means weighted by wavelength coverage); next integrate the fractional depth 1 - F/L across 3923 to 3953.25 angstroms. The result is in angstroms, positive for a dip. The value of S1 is 4.5 angstroms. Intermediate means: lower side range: 14.2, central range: 13.2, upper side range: 17.9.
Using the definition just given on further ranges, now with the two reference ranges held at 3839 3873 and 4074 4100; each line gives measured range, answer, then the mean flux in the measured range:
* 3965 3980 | 3.3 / 12.8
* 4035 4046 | 0.0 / 17.5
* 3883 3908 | 1.3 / 14.3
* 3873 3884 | 1.2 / 13.3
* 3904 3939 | 3.4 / 14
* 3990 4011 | -2.2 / 18.6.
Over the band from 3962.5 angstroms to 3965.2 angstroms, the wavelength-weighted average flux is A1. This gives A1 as 11.2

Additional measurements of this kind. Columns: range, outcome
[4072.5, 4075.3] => 18.7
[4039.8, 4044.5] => 16.7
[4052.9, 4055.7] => 17.2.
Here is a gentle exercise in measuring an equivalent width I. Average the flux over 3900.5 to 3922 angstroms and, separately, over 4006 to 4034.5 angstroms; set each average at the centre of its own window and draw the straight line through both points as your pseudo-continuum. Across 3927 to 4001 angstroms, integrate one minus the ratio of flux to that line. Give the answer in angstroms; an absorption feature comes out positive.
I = 8.1 angstroms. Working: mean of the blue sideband 15.9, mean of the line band 14.9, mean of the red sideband 17.6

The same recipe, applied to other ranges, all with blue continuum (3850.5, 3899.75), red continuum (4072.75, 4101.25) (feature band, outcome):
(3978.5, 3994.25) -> -1.3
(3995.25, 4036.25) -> -3.0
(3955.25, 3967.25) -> 1.7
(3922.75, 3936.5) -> 3.2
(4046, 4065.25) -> -0.1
